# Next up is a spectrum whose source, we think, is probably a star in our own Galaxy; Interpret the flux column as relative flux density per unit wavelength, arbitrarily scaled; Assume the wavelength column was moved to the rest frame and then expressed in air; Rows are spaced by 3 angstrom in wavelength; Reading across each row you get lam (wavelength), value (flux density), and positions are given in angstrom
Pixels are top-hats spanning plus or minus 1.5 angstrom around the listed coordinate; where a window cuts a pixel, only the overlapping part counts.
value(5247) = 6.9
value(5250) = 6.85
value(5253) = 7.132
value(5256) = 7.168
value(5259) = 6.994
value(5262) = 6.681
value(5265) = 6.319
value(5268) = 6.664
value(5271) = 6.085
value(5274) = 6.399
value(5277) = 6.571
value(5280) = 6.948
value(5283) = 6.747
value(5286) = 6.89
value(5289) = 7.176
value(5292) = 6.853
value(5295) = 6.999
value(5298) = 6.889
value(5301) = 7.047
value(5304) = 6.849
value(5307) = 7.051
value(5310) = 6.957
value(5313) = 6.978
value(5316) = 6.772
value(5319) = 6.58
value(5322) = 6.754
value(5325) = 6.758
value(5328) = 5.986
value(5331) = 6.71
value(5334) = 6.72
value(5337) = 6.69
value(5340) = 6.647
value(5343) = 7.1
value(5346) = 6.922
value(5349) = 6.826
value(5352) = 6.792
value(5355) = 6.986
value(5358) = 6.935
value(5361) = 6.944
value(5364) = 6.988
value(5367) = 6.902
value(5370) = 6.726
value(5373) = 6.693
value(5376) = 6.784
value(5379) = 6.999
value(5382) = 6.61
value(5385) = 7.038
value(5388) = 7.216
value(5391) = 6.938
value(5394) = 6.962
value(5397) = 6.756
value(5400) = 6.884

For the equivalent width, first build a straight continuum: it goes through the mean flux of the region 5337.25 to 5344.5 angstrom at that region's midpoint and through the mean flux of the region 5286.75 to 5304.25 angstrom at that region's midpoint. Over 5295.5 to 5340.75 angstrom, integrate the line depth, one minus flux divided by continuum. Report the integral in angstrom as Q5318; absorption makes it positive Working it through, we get 0.9 angstrom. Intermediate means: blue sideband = 6.97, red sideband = 6.84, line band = 6.77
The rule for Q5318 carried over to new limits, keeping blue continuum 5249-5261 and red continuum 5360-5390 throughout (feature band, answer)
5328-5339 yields 0.5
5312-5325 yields 0.4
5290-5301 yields 0.1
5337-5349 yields 0.1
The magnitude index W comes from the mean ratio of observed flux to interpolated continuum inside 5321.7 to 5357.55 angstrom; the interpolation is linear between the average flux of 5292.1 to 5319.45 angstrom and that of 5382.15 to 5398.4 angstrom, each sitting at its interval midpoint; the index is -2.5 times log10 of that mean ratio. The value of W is 0.03 mag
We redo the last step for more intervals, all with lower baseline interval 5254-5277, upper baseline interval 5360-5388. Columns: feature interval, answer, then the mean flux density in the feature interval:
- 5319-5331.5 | 0.04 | 6.54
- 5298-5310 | -0.04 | 6.97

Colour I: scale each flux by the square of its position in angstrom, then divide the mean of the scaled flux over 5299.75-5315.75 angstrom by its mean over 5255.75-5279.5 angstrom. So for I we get 1.07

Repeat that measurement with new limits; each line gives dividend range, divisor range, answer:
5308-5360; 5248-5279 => 1.04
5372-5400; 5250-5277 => 1.08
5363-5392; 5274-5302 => 1.04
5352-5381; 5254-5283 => 1.07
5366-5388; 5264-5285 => 1.09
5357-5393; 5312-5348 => 1.04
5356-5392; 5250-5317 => 1.05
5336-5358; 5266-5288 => 1.06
